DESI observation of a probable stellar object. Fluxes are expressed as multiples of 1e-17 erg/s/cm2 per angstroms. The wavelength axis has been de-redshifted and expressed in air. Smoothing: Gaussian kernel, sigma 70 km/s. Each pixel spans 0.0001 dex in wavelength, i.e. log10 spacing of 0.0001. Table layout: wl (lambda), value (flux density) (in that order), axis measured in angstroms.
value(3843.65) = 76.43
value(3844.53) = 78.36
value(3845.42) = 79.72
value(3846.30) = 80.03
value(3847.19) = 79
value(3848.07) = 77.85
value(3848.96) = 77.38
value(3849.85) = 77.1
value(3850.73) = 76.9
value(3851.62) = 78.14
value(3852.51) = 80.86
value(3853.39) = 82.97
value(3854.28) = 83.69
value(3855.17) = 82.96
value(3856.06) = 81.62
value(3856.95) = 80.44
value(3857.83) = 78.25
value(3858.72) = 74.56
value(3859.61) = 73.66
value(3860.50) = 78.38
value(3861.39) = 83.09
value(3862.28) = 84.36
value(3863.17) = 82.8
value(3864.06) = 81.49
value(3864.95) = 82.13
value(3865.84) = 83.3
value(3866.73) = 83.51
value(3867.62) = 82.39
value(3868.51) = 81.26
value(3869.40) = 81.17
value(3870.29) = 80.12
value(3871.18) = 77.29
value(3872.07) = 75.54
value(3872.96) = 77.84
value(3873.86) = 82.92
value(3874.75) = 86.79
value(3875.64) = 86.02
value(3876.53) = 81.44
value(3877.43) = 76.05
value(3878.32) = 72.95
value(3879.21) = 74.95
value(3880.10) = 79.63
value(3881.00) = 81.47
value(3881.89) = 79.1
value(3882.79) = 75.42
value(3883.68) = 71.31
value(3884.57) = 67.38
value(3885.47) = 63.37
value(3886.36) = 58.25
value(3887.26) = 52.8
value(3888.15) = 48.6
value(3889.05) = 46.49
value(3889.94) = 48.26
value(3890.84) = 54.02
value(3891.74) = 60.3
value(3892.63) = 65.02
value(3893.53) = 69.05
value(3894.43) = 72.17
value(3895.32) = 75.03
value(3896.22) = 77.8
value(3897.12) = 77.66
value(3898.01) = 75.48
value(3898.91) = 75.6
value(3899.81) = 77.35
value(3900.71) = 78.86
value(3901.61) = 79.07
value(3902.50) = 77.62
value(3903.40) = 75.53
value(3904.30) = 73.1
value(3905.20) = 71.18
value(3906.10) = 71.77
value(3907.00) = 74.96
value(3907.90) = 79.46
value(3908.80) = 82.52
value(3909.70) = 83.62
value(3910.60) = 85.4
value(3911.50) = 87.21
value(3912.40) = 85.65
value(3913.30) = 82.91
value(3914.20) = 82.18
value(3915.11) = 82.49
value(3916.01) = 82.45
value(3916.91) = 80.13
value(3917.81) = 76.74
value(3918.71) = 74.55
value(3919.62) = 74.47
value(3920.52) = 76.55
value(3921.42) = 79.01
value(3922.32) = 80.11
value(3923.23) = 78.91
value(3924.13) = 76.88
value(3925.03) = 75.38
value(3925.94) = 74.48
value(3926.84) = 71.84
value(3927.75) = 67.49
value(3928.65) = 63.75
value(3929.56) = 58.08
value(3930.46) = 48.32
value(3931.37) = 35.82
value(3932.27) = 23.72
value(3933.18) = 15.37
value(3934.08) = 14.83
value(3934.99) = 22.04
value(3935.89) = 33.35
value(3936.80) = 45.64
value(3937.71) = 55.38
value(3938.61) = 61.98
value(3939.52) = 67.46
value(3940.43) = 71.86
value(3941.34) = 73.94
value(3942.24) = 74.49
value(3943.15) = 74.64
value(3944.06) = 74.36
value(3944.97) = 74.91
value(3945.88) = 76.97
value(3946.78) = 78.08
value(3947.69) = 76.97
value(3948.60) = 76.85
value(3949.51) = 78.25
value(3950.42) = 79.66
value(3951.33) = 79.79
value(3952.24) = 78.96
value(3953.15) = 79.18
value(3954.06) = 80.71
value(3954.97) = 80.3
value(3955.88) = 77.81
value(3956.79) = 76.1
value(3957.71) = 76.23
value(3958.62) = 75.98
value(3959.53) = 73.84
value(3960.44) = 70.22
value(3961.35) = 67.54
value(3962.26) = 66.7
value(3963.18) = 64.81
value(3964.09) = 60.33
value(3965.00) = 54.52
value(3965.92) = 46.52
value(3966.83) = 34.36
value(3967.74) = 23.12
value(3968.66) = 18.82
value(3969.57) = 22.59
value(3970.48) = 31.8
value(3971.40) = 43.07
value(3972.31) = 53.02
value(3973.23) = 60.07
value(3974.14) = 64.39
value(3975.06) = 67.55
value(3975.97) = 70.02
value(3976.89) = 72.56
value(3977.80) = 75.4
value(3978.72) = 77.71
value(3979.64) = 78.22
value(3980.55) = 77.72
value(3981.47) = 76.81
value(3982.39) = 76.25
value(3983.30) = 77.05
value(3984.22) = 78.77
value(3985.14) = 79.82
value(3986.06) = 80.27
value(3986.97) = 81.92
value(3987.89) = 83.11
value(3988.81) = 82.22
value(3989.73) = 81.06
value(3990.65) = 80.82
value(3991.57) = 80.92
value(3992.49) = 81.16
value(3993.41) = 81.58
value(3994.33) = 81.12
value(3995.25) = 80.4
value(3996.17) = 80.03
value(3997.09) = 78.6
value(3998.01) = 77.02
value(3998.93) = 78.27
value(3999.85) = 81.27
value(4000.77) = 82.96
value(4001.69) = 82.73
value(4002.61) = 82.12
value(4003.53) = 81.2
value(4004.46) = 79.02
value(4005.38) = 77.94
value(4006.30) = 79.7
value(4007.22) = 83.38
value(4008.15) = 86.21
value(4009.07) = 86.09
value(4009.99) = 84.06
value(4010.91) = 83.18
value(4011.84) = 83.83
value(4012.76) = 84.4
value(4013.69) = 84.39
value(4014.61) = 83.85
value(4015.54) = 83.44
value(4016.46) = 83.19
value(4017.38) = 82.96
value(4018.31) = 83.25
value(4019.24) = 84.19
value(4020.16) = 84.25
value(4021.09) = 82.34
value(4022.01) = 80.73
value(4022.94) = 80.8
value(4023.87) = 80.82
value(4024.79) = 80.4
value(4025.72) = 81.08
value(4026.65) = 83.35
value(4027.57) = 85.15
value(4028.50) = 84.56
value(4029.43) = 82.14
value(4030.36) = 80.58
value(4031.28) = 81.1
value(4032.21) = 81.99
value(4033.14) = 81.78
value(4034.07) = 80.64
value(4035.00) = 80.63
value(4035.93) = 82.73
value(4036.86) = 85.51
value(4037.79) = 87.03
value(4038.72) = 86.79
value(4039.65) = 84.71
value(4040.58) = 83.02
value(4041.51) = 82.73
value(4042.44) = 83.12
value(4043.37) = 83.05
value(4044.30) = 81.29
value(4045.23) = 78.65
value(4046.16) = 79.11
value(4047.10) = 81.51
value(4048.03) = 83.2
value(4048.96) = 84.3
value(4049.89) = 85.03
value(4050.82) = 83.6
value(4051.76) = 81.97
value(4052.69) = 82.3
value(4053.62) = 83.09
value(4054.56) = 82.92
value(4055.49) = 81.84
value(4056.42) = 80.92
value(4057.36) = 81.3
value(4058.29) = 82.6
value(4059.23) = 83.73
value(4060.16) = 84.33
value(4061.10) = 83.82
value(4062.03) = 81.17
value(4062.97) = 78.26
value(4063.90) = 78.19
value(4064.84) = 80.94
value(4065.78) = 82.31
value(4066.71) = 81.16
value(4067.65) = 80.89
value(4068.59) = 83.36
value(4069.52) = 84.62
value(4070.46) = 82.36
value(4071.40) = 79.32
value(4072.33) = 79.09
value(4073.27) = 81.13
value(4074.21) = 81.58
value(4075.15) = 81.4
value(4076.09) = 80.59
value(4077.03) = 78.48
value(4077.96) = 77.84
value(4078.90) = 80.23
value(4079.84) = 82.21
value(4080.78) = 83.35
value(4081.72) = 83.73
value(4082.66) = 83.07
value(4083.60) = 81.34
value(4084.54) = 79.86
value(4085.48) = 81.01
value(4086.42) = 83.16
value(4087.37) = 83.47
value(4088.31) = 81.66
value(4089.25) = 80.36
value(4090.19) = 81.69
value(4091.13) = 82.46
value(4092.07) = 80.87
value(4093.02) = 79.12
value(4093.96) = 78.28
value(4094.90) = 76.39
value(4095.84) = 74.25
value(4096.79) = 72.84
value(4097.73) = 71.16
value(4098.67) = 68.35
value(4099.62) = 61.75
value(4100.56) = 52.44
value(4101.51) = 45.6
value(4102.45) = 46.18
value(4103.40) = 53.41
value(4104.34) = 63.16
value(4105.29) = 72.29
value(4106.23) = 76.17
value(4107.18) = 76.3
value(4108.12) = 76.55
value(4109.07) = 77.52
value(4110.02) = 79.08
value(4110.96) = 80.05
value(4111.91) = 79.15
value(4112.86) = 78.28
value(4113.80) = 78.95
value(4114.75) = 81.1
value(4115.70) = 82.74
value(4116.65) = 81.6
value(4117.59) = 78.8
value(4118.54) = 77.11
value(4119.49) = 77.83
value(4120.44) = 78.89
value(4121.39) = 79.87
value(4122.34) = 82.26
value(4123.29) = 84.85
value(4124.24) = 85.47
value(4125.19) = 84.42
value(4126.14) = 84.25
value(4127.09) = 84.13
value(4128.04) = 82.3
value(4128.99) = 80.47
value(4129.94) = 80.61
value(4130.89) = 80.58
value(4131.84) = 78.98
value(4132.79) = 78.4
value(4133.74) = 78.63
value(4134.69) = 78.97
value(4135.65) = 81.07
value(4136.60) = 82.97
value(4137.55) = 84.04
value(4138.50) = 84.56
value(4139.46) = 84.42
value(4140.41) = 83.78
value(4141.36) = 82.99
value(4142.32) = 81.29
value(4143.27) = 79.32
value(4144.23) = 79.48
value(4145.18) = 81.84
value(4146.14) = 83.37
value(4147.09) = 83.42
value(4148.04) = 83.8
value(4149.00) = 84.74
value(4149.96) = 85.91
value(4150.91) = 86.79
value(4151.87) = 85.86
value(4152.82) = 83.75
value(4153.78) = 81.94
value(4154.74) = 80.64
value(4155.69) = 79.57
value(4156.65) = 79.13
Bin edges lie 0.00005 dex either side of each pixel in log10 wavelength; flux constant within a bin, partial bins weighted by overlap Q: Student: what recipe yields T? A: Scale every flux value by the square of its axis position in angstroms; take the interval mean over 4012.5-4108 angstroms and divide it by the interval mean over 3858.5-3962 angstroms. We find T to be 1.20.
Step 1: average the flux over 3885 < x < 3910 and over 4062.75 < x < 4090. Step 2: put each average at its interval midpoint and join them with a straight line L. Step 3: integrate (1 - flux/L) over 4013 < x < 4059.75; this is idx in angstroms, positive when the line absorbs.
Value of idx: -2.4 angstroms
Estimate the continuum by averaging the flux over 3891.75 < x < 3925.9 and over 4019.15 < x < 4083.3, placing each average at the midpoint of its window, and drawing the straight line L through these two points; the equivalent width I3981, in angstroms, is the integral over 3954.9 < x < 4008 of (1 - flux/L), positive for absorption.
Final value 6.2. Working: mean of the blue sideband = 77.4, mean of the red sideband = 82.1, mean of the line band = 70.5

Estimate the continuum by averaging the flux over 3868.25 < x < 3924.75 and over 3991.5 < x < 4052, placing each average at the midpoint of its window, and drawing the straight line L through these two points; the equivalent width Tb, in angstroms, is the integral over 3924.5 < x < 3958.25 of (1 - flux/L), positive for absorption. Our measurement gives 5.8 angstroms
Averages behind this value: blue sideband 74.9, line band 64.3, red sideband 82.3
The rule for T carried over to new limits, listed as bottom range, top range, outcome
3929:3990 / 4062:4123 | 1.29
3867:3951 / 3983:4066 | 1.24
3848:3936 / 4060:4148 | 1.21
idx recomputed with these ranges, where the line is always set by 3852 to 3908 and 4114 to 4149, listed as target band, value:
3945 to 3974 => 5.11 angstroms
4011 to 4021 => -0.65 angstroms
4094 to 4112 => 2.74 angstroms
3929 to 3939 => 5.06 angstroms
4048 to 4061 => -0.55 angstroms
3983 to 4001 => -0.57 angstroms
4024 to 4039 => -0.71 angstroms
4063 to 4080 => -0.15 angstroms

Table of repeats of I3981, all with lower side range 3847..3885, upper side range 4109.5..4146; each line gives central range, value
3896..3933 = 2.9 angstroms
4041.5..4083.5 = -0.5 angstroms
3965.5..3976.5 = 4.9 angstroms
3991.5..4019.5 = -0.6 angstroms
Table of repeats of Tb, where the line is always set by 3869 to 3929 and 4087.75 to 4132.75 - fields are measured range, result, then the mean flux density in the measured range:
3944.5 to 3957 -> -0.6 angstroms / 78.2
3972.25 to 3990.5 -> 0.0 angstroms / 75.3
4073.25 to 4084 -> -0.8 angstroms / 81.3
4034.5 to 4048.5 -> -1.4 angstroms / 82.9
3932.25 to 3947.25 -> 3.7 angstroms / 56.2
